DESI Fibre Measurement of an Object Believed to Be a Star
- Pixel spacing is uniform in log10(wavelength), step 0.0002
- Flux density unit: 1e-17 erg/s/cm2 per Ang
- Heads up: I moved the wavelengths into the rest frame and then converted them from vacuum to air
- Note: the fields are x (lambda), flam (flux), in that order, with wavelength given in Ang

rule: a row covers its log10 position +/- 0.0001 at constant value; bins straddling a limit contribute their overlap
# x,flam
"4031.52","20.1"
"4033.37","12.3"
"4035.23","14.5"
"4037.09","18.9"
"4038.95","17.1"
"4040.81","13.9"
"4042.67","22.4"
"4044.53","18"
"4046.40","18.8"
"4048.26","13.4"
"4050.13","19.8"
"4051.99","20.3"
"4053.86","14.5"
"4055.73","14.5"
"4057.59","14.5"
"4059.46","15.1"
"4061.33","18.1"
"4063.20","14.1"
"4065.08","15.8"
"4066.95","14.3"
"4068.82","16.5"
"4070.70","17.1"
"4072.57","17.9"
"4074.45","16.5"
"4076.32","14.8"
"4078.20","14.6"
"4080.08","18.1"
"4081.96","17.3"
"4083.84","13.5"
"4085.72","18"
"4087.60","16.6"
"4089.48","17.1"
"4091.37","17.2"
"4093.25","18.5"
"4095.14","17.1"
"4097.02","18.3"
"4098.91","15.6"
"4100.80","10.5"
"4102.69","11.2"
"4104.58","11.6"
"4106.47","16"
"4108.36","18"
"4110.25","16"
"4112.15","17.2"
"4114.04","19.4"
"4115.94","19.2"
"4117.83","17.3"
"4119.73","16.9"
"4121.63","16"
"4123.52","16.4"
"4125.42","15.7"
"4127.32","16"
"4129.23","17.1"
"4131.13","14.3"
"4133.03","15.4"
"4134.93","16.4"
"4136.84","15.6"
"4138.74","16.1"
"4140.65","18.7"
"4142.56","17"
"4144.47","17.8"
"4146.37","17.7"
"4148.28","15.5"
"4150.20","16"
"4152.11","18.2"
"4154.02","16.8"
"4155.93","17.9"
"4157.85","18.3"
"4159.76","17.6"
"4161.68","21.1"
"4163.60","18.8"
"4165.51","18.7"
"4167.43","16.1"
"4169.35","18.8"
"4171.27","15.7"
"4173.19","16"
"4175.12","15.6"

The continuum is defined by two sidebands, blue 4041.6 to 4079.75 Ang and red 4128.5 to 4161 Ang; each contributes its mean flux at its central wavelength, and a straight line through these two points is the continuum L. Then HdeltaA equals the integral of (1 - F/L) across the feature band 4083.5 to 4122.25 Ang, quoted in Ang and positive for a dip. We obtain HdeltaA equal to 1.0 Ang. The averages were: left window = 16.6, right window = 16.9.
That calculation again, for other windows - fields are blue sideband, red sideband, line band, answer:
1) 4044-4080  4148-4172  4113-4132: 0.36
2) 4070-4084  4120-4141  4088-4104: 0.64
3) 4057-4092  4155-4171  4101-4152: 3.37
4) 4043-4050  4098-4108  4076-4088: -1.07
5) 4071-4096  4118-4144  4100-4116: 1.18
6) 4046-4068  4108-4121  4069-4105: 1.96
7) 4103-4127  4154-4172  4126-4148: 0.91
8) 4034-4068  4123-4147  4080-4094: -0.39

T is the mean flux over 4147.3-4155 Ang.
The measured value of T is 16.6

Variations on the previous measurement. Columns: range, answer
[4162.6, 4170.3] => 18.1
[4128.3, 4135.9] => 15.8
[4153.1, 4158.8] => 17.7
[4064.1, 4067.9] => 15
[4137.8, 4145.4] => 17.4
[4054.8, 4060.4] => 14.7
